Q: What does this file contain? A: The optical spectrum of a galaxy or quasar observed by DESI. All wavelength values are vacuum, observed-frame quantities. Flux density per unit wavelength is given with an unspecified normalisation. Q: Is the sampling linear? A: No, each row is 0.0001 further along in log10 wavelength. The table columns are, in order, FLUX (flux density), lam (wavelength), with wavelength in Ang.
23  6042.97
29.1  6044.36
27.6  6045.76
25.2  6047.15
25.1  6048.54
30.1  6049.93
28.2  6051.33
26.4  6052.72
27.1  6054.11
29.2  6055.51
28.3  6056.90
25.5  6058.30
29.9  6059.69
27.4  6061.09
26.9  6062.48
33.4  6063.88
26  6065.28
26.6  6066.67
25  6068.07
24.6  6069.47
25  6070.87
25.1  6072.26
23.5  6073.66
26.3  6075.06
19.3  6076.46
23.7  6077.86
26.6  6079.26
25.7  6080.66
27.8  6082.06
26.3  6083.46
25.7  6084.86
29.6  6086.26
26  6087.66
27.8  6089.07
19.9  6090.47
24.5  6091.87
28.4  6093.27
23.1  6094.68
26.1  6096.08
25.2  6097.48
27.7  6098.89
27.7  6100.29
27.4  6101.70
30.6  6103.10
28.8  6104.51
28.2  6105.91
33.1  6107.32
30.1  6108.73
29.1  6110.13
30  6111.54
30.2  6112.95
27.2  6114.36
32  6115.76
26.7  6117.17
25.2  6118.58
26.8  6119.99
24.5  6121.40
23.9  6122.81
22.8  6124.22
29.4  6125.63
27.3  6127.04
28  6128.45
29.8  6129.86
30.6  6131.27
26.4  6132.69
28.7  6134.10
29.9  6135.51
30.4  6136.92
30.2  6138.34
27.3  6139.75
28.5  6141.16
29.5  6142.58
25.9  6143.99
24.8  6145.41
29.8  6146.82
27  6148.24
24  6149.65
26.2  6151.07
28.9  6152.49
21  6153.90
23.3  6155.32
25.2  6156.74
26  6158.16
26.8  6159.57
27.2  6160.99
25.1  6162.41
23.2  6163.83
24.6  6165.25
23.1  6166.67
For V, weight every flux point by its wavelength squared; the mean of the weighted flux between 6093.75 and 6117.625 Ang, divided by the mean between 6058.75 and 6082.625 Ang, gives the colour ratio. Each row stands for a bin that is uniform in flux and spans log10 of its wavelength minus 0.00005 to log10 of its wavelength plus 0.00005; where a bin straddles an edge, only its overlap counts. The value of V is 1.11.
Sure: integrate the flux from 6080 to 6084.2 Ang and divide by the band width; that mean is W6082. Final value 26.6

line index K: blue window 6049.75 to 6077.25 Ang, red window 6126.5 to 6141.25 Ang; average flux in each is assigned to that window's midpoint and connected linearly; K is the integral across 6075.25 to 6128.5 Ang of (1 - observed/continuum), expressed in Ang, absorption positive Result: 1.83 Ang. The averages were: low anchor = 26.6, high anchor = 28.9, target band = 26.9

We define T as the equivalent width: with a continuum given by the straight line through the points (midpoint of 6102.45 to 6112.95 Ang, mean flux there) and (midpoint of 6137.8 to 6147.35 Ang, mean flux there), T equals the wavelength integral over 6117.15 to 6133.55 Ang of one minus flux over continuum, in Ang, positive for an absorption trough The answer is 1.2 Ang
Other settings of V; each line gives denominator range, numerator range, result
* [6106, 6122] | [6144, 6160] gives 0.91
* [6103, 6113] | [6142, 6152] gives 0.90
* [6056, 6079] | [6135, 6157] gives 1.06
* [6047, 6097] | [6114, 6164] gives 1.05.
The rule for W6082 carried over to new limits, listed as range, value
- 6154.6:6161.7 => 25.7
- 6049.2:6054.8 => 27.9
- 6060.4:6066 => 28.4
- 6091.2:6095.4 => 25.3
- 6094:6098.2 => 24.8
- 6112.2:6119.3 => 28.3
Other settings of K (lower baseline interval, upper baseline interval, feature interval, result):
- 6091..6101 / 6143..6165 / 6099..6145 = -4.35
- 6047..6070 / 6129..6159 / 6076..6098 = 1.57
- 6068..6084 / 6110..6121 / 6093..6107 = -0.26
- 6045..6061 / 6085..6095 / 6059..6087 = 0.33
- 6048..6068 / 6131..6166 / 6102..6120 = -1.28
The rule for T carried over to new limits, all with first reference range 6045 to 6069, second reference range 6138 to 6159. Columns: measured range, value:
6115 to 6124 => 0.16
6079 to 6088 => 0.11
